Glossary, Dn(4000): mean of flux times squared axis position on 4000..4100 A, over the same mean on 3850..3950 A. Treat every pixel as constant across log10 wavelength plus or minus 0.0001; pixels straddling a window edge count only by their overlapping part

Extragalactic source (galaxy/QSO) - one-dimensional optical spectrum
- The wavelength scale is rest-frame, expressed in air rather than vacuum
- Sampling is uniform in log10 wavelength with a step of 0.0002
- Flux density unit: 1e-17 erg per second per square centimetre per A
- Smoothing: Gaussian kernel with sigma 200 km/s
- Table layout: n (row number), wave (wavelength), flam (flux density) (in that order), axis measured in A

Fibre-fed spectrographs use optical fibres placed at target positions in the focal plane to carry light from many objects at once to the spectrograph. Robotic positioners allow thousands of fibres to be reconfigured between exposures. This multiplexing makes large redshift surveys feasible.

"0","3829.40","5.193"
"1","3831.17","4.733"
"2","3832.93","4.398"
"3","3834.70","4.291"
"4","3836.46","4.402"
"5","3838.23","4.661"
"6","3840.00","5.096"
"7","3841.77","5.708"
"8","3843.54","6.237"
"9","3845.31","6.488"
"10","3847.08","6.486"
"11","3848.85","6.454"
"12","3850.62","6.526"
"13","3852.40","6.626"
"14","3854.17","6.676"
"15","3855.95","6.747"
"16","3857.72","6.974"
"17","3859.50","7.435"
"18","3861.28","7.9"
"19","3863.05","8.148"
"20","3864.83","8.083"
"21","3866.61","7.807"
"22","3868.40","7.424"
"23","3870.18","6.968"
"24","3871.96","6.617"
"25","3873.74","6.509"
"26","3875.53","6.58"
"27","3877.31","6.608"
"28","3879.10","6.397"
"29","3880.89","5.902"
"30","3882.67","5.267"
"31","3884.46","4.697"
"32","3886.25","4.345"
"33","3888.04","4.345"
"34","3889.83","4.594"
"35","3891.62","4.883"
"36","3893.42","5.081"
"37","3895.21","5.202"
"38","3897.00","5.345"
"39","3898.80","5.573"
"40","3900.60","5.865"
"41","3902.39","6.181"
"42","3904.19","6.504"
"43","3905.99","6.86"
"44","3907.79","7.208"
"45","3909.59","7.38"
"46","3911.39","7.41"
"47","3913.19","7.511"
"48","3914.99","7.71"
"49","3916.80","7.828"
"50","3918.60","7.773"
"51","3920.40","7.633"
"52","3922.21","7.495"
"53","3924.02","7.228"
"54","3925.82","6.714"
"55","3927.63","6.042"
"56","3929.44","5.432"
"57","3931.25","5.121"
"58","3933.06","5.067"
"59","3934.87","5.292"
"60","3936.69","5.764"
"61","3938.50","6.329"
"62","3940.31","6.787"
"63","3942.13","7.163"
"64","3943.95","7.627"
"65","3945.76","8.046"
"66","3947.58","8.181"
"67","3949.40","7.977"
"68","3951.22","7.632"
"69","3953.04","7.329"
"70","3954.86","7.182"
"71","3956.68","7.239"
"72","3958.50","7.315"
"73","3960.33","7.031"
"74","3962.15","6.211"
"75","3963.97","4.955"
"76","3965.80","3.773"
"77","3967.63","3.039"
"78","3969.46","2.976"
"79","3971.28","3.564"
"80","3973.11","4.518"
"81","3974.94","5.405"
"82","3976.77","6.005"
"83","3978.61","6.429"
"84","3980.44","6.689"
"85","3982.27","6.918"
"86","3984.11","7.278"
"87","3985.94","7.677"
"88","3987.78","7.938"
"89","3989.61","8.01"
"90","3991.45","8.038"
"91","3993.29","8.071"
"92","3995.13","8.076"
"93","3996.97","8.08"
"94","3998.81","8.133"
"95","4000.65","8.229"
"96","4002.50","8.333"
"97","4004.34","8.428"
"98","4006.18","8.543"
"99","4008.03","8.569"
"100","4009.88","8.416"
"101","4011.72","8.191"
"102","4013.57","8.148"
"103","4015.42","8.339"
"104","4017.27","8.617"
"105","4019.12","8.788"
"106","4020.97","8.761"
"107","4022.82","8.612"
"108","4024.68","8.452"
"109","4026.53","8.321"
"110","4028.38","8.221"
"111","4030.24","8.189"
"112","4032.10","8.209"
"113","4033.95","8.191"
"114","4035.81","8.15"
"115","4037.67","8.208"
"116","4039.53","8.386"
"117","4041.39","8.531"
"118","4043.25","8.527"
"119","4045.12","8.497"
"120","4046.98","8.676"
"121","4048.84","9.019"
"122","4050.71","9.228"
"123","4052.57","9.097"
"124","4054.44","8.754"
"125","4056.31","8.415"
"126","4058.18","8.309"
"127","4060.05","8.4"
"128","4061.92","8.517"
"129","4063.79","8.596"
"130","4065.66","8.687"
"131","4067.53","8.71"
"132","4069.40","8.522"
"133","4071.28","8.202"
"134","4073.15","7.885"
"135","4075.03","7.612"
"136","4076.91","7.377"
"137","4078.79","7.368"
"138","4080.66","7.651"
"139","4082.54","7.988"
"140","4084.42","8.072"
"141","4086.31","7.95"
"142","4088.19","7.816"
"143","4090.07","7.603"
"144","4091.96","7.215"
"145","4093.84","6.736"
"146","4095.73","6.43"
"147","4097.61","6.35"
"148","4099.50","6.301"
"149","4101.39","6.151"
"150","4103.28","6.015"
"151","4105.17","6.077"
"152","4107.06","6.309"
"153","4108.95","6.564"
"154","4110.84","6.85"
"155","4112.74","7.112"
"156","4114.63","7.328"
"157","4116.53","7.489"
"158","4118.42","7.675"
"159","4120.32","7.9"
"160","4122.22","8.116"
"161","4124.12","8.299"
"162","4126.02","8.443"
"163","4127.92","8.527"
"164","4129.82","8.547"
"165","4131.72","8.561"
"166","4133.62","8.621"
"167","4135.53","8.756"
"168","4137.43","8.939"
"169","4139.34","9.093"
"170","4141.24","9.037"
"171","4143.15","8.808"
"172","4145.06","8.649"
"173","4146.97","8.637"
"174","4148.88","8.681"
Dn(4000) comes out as 1.3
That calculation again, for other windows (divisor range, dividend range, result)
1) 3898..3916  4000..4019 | 1.29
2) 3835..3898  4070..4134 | 1.37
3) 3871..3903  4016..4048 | 1.63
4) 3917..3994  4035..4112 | 1.27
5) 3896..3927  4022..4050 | 1.29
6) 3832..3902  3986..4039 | 1.48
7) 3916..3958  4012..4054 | 1.29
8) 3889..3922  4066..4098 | 1.29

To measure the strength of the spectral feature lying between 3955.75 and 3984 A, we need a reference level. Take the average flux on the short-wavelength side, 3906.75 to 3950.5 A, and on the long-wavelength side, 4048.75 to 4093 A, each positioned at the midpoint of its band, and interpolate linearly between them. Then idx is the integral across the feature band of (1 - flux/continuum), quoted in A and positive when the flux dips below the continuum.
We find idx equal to 6.9 A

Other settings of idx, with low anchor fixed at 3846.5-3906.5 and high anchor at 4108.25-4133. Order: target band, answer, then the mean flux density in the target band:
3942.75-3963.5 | -1.89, 7.38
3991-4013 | -3.70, 8.26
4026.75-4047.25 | -2.92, 8.33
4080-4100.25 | 0.91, 7.28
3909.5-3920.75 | -1.90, 7.63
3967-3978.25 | 4.08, 4.39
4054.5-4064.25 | -1.35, 8.46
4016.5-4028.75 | -2.30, 8.56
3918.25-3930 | -0.59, 6.91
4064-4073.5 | -1.21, 8.45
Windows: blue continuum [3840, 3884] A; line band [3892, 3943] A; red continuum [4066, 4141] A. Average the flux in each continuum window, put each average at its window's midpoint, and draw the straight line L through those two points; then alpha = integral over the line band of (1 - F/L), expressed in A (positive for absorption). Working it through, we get 3.4 A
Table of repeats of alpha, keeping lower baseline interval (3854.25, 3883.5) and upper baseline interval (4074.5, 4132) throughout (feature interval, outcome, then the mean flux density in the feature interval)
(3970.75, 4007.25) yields -0.5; 7.26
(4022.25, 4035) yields -1.9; 8.3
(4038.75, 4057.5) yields -3.7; 8.71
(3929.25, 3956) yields 1.2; 6.77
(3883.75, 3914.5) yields 5.1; 5.86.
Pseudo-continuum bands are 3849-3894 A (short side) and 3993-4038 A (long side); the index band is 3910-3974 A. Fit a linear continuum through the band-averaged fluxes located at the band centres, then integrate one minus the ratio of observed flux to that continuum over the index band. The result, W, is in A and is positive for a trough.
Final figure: 7.6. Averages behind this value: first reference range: 6.37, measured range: 6.43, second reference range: 8.34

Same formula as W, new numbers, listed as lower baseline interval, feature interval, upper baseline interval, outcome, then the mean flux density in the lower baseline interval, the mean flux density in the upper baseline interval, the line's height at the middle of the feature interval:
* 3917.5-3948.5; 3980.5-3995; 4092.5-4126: -1.9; 6.7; 6.97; 6.78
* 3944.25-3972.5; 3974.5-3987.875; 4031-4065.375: 0.0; 6.18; 8.54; 6.78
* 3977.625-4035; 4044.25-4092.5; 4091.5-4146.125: -2.5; 8.09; 7.63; 7.84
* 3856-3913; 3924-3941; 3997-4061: 2.8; 6.35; 8.46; 7.05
